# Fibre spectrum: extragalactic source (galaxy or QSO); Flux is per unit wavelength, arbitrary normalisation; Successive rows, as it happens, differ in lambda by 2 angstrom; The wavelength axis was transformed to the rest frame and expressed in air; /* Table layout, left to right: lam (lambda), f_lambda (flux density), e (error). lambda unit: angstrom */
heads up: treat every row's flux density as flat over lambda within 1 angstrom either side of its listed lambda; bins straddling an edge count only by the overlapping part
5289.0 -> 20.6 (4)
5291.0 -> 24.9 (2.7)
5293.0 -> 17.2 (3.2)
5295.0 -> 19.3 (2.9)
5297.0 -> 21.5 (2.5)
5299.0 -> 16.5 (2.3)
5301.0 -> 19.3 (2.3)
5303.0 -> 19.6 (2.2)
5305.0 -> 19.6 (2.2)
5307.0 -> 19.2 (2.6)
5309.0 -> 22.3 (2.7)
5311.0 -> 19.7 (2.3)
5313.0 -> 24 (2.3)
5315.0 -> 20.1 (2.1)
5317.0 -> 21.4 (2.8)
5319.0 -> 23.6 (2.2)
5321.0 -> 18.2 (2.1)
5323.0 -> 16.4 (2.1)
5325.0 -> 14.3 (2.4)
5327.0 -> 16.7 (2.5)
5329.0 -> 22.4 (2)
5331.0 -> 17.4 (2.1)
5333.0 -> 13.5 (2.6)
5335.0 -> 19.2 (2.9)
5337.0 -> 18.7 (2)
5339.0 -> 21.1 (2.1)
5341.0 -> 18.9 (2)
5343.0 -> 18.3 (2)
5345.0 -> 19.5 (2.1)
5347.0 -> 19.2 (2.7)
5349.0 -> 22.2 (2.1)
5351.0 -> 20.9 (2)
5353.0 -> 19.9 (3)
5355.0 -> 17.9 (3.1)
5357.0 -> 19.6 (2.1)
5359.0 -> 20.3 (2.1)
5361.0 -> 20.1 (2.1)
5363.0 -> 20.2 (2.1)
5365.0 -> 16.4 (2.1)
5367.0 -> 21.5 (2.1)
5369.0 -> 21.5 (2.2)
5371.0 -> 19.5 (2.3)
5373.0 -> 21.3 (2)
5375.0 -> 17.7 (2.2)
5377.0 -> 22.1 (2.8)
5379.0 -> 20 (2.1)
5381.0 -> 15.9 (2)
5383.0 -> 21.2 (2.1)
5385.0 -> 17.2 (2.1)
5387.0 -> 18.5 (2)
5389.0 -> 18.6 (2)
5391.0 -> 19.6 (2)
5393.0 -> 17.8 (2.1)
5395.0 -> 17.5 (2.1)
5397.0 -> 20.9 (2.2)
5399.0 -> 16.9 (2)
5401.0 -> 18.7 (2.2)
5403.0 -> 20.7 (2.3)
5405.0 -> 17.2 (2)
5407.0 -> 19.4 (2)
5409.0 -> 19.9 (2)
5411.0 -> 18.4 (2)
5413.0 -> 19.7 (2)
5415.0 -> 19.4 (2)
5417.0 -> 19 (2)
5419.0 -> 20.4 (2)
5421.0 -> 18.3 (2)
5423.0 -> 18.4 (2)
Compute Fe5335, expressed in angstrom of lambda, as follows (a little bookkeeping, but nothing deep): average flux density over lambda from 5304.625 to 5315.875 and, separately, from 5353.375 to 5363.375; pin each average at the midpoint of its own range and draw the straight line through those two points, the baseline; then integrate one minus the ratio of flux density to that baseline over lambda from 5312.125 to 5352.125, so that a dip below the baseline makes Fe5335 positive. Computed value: 2.0 angstrom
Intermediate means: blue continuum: 20.9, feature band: 19.3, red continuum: 19.6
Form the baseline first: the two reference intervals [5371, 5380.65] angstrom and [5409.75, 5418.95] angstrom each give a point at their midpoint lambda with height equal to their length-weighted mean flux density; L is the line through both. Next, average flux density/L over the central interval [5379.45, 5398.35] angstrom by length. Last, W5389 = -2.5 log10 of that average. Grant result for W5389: 0.062 mag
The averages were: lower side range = 19.9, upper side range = 19.3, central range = 18.6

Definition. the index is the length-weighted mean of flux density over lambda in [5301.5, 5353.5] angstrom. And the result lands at 19.5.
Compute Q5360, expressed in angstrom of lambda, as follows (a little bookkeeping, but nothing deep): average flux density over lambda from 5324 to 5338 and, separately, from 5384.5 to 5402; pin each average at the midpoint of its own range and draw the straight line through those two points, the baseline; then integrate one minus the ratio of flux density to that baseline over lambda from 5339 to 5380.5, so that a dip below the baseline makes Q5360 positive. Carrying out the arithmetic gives -4.4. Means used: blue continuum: 17.5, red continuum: 18.4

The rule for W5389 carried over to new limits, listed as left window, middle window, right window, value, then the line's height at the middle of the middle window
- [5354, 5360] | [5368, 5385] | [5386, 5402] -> -0.05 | 18.9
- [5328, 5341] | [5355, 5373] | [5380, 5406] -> -0.07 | 18.6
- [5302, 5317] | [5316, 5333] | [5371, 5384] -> 0.11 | 20.5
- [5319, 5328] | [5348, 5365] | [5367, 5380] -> -0.03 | 19.3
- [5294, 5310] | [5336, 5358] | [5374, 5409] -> -0.02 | 19.3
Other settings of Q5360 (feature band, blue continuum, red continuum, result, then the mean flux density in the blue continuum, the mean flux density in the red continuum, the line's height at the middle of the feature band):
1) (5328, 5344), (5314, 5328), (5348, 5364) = 0.51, 18.7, 20.1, 19.3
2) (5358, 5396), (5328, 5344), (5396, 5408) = -0.91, 18.7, 19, 18.9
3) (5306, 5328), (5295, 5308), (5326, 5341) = -0.85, 19.3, 18.5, 18.9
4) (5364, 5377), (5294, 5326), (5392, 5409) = -0.55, 19.7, 18.7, 19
